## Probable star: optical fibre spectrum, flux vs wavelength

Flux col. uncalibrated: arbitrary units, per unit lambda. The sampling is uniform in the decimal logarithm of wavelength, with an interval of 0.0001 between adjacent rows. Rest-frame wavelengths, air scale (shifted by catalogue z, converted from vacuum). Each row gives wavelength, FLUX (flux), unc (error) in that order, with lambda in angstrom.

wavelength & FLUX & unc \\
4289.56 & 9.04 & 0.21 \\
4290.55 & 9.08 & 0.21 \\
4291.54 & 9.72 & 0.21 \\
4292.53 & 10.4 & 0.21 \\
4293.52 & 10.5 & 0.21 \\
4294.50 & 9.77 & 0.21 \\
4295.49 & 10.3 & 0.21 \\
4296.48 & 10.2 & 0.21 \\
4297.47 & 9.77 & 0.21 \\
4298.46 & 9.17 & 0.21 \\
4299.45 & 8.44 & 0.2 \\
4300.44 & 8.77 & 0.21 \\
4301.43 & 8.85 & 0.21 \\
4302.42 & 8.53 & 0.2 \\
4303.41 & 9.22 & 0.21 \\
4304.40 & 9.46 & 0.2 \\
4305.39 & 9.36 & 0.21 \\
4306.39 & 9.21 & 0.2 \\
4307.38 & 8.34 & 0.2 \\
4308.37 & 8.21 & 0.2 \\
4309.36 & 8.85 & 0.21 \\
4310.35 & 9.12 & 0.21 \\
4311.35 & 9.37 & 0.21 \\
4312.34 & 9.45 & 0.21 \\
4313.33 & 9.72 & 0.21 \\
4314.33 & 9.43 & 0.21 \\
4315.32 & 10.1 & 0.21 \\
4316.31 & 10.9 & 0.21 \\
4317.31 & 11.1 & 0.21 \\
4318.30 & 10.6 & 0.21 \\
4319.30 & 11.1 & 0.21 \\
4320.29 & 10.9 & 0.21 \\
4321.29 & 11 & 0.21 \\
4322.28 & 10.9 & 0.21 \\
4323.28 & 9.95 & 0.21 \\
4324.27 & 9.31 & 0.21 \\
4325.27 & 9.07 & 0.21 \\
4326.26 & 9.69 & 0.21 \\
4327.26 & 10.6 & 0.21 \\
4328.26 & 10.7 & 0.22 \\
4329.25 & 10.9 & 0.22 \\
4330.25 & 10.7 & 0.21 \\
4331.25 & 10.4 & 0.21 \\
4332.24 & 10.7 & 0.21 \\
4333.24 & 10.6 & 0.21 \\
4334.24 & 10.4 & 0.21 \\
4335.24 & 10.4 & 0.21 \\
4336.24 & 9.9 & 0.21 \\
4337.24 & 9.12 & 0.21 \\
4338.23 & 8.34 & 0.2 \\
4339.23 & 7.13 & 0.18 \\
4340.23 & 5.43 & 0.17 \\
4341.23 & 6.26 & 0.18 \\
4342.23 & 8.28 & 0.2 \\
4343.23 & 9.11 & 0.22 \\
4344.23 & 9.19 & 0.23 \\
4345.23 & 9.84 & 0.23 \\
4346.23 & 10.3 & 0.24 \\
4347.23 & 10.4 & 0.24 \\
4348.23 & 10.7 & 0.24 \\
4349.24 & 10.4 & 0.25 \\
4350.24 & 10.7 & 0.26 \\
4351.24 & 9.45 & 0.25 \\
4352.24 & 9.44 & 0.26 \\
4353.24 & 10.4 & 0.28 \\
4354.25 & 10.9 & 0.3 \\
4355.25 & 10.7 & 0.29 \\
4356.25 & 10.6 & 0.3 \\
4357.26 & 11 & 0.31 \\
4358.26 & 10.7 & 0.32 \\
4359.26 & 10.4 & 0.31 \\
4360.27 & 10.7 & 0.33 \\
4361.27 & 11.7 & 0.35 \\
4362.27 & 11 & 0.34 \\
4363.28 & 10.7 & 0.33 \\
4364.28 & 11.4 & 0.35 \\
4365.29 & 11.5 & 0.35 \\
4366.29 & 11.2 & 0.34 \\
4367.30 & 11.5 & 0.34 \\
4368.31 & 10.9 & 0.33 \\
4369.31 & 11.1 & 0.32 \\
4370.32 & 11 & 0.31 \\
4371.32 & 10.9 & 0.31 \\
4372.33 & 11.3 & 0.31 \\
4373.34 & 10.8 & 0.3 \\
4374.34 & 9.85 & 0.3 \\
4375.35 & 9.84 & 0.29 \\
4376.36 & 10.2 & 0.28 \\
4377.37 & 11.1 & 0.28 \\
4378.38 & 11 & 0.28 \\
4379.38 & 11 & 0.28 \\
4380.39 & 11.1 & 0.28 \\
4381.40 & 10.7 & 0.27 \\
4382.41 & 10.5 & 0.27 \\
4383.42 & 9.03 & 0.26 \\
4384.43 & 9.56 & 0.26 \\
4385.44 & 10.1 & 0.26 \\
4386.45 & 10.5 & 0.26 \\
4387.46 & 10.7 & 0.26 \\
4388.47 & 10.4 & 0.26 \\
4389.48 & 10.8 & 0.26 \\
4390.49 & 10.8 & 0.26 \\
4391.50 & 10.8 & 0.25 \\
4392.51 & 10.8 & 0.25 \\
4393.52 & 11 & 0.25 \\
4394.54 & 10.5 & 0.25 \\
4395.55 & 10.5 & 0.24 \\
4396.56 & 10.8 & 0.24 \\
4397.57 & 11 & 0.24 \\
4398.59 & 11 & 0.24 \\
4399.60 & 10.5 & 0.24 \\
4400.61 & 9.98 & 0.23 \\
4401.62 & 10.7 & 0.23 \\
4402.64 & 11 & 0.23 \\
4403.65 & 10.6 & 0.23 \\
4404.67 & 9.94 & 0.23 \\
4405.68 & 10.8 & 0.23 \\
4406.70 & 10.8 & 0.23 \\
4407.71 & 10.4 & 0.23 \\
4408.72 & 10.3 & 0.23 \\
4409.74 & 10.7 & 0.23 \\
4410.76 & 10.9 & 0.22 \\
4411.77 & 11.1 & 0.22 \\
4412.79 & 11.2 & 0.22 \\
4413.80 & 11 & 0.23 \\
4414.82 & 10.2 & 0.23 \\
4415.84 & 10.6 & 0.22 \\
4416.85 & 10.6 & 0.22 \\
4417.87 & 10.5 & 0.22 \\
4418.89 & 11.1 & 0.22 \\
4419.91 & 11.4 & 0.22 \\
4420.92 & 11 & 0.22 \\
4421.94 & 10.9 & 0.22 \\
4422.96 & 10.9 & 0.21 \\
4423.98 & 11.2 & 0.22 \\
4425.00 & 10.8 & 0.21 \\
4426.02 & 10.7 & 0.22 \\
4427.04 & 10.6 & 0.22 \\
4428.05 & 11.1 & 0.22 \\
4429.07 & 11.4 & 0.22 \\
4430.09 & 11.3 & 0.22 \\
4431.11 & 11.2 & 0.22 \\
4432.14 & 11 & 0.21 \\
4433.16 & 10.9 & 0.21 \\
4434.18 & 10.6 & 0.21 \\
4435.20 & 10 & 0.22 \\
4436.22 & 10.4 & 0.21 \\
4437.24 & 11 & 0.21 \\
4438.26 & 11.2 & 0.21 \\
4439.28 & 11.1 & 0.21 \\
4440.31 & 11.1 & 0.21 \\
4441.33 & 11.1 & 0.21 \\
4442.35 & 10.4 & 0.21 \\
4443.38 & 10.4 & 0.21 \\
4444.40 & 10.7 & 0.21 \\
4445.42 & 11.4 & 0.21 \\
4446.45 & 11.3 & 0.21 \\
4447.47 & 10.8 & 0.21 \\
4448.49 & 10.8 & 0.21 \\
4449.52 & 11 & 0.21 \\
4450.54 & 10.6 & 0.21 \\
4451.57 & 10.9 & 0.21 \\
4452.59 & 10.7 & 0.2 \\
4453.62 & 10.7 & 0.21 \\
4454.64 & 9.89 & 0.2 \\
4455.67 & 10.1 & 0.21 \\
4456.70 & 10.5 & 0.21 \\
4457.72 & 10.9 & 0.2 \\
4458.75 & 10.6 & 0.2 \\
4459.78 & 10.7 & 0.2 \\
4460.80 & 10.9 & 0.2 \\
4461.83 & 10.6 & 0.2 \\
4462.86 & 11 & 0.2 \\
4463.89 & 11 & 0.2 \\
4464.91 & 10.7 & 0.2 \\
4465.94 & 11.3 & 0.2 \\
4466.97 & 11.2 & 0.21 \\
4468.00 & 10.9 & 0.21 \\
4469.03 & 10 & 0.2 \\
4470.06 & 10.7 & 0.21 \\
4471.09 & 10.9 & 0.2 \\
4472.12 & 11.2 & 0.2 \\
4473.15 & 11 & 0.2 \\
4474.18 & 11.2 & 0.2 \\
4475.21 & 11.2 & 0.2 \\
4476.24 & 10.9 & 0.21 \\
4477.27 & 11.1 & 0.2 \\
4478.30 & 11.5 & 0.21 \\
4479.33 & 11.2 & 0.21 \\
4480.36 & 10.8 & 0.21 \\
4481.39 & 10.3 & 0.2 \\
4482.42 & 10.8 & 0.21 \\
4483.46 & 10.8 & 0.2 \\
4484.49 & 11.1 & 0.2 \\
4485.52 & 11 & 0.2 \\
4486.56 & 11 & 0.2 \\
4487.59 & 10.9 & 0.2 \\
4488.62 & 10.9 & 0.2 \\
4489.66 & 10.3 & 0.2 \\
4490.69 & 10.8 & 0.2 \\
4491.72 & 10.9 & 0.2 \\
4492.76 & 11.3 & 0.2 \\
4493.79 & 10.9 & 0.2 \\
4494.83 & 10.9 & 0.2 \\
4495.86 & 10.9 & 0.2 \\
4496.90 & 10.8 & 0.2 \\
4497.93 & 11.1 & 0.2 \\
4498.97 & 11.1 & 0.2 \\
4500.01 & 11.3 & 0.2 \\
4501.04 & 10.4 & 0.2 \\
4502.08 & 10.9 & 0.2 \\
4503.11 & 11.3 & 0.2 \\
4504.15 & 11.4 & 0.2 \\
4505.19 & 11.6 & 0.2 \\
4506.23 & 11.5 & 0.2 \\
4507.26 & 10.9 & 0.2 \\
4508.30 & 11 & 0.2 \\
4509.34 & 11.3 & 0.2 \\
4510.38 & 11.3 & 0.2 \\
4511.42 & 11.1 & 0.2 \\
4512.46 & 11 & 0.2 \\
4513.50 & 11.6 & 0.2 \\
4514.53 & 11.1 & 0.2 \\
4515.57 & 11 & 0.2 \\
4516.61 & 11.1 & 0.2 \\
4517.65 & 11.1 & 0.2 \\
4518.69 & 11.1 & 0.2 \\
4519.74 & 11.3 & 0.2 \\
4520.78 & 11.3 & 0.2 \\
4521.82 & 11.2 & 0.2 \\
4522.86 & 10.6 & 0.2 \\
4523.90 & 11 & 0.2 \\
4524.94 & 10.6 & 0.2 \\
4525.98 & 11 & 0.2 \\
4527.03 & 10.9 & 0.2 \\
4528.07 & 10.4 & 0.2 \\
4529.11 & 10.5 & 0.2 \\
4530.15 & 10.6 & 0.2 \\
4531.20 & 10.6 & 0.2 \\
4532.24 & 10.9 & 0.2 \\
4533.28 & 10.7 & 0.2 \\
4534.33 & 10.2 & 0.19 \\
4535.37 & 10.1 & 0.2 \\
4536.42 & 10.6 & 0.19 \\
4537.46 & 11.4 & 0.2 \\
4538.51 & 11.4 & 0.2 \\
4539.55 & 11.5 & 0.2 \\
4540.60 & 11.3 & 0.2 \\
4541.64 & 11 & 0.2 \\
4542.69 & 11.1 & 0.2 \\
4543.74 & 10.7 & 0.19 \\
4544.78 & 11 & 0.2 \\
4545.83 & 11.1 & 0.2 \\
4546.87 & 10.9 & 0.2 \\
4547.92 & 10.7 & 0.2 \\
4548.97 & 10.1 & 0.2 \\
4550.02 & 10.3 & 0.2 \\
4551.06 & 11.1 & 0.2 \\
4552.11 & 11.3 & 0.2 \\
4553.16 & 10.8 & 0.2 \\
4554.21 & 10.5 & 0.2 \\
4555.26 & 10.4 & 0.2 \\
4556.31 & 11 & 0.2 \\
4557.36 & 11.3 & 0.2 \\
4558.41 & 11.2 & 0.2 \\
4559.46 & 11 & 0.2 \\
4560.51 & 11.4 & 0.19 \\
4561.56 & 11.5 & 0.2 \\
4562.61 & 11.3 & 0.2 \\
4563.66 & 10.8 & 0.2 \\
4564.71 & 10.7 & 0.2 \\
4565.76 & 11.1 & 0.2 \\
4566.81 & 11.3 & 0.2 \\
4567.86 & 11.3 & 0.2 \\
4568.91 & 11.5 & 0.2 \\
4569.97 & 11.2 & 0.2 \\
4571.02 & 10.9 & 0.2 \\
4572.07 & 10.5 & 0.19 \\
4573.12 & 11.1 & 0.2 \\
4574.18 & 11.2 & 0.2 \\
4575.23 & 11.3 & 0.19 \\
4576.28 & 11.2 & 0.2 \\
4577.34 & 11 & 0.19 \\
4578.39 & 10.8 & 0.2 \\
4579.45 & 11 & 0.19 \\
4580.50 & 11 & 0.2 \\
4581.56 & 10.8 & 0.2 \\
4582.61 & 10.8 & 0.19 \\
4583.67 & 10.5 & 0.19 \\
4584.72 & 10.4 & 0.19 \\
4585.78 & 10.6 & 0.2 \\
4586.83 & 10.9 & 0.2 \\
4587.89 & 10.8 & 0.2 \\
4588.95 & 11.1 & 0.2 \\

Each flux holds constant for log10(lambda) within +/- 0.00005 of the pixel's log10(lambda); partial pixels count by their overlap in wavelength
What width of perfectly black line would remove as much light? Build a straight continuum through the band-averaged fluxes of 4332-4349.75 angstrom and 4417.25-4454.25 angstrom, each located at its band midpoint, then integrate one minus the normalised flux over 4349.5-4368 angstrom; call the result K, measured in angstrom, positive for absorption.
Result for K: -2.4 angstrom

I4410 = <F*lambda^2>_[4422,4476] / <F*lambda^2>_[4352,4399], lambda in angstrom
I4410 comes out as 1.05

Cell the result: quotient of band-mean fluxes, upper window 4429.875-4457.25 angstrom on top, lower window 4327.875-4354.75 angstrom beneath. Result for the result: 1.12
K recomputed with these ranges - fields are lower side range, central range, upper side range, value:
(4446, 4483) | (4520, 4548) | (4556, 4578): 0.4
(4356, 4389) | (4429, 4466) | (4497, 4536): 0.2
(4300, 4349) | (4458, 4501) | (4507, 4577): -1.4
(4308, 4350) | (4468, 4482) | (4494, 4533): -0.2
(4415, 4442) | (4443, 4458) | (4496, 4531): 0.3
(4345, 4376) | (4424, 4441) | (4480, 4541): -0.1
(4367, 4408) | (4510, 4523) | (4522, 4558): -0.4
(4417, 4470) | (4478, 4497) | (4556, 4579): 0.1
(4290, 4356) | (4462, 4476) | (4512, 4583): -0.6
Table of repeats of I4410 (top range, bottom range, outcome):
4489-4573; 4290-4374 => 1.20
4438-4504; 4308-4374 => 1.14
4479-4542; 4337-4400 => 1.13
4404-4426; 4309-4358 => 1.13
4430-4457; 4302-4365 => 1.14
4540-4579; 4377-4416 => 1.11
